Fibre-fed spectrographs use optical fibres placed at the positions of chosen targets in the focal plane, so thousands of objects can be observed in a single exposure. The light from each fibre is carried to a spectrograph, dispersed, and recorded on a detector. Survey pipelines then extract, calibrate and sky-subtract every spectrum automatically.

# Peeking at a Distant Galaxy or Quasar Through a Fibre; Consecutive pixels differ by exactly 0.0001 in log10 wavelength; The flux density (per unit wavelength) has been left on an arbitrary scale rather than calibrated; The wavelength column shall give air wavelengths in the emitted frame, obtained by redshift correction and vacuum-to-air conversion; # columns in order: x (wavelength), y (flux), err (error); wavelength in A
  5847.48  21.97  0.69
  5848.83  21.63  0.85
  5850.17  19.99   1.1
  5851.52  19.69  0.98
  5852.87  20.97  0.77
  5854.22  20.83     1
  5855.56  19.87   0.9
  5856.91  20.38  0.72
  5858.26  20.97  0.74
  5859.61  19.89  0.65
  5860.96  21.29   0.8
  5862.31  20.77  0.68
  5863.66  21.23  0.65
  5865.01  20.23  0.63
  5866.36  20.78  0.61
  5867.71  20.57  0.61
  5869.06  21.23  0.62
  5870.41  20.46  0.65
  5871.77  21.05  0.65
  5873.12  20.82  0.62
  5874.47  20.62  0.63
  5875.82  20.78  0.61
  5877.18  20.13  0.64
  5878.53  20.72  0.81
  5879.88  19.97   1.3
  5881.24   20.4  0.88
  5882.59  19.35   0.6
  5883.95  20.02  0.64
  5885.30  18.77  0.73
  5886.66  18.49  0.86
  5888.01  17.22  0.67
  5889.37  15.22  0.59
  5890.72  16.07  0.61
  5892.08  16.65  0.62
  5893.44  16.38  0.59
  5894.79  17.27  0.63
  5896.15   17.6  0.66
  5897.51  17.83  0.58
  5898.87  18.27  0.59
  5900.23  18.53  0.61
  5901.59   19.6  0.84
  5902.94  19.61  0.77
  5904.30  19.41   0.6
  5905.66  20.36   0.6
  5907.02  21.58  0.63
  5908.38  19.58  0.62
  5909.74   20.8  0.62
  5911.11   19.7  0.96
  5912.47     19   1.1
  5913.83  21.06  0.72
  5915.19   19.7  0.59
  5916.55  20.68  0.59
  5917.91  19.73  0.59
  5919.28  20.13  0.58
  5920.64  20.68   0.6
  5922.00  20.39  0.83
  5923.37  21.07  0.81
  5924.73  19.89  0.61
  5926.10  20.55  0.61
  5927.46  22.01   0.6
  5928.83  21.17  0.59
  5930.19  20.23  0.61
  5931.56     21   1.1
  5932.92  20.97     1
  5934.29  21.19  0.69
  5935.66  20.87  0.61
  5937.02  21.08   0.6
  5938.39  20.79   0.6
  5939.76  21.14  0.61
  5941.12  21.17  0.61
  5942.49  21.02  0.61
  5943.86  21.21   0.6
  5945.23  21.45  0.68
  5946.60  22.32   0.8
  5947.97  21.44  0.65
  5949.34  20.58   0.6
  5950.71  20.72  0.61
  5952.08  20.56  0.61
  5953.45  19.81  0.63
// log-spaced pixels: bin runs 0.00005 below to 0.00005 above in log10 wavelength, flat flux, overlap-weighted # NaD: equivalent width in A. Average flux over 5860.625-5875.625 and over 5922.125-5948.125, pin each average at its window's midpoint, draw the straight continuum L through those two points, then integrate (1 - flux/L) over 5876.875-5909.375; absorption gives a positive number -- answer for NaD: 3.4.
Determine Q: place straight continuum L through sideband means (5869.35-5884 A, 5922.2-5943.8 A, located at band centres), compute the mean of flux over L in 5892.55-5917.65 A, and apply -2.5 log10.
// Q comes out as 0.08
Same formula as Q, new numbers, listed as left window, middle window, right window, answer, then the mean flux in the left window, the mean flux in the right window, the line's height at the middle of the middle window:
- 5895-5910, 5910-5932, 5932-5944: -0.01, 19.3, 21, 20.2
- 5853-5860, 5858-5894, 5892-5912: 0.01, 20.5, 18.9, 19.8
